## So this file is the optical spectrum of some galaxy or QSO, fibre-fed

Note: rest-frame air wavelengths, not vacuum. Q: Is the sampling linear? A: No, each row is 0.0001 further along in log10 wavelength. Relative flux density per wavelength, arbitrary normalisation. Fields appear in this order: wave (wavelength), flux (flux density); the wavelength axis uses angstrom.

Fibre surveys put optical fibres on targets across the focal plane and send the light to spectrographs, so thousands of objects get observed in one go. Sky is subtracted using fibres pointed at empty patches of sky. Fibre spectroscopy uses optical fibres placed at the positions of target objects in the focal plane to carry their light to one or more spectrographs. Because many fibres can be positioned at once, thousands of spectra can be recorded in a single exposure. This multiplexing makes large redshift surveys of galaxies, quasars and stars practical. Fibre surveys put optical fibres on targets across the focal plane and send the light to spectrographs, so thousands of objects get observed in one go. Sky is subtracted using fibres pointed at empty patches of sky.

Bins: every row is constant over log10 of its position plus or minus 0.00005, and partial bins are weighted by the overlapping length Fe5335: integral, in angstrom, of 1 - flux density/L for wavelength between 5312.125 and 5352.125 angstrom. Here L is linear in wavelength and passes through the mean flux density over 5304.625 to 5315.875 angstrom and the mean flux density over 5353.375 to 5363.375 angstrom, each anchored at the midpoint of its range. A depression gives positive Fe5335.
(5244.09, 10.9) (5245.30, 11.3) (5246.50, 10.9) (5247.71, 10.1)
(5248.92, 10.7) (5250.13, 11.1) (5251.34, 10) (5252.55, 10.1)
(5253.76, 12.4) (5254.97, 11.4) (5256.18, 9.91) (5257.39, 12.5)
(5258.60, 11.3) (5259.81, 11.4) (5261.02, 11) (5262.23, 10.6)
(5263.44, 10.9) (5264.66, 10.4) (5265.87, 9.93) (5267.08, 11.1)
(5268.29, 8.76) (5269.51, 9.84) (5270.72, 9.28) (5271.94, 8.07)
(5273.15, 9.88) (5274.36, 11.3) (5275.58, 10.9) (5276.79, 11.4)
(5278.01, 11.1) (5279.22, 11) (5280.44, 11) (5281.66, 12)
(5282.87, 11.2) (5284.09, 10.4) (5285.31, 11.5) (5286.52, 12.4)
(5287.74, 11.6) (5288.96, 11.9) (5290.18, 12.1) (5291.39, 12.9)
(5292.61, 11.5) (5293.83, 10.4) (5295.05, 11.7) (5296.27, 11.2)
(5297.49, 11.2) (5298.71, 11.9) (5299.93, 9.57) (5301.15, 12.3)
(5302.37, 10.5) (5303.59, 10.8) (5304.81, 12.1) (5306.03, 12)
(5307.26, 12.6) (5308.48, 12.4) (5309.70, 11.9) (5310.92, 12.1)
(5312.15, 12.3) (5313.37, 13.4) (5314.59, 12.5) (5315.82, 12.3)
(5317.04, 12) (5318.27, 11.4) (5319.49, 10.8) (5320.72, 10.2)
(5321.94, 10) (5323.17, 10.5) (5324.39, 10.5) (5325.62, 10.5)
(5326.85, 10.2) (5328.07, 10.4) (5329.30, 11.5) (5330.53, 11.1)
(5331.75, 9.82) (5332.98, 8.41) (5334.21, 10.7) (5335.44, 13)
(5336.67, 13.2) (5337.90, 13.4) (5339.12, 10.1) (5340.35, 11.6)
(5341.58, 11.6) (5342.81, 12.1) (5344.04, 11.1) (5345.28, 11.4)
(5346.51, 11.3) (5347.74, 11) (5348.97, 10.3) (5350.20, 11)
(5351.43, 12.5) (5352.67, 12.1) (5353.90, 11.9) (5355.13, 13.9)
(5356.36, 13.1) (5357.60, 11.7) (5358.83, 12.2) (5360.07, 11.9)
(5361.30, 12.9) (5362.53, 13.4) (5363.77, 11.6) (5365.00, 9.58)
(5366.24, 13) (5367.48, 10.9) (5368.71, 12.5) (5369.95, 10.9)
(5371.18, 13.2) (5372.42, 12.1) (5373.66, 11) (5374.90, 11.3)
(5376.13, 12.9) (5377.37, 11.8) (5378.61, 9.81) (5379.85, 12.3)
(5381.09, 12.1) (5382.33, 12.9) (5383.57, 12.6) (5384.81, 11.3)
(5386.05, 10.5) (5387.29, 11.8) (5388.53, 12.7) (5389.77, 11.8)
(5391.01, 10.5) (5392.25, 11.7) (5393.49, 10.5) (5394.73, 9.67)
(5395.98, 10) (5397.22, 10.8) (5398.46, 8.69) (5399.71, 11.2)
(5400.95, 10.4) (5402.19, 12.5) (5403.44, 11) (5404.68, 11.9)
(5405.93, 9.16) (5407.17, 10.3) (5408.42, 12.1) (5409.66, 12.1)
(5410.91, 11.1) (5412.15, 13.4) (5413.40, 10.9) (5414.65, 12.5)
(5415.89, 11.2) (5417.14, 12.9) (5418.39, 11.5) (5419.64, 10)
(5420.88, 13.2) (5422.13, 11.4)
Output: 3.9 angstrom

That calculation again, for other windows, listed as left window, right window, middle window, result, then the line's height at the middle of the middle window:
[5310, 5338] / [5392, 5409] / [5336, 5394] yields -4.5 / 11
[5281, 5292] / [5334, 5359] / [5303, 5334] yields 1.5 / 11.8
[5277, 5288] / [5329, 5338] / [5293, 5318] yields -1.0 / 11.3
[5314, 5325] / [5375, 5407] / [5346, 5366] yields -1.3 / 11.2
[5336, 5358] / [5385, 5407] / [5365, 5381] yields -0.6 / 11.3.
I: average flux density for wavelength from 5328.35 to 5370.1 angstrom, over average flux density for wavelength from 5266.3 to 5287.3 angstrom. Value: 1.09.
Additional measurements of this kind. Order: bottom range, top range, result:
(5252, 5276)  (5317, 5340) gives 1.04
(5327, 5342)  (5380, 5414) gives 1.00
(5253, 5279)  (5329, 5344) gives 1.07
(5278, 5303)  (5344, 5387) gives 1.04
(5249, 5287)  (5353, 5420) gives 1.08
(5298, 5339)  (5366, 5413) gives 1.00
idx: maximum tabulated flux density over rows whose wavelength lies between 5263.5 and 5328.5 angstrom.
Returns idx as 13.4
